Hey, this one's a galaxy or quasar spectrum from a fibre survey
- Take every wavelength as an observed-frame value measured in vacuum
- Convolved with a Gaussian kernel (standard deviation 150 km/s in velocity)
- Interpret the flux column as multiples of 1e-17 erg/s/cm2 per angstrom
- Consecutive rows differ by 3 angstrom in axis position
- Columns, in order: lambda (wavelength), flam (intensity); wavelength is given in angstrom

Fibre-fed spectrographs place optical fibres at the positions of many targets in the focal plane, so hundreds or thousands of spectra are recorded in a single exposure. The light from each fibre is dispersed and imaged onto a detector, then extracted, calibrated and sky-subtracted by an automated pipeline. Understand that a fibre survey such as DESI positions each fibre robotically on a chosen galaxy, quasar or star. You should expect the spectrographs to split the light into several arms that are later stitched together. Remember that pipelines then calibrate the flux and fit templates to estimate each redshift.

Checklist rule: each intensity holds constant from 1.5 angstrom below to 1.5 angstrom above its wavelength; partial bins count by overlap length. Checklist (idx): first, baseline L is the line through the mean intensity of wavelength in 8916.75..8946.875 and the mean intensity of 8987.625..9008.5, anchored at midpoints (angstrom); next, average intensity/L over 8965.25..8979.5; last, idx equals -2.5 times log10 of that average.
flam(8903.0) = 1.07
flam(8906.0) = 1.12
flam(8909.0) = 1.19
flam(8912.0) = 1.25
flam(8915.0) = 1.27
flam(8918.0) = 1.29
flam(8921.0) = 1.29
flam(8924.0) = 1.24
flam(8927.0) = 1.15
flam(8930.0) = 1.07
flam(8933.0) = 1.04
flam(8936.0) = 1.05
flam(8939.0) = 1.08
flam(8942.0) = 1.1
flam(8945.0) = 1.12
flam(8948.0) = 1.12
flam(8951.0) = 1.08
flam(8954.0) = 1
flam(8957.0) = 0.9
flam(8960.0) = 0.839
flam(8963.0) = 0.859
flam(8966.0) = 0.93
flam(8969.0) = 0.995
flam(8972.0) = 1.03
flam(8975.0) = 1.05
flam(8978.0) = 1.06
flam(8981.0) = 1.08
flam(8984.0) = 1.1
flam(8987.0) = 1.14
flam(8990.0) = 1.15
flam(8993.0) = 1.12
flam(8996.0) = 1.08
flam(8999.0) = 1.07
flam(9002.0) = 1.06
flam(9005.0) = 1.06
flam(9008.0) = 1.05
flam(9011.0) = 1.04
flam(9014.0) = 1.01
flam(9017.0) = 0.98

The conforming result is 0.09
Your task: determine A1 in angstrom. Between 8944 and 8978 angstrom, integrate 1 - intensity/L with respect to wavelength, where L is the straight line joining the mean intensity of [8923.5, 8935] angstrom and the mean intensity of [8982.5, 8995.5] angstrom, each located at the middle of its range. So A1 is 3.8 angstrom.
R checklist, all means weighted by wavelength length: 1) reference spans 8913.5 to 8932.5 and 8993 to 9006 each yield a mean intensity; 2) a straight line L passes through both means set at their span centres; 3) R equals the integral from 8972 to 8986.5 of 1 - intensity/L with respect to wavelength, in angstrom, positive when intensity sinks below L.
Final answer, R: 0.5 angstrom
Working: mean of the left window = 1.21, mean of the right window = 1.07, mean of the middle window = 1.07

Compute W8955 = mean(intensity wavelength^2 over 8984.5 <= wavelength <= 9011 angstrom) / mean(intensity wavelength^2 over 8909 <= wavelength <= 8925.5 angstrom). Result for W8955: 0.88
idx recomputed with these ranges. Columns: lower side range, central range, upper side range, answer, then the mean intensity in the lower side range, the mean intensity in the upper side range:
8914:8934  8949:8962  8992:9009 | 0.194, 1.19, 1.07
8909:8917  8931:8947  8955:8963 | -0.045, 1.25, 0.876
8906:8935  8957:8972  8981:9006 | 0.230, 1.19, 1.1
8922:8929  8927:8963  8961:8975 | 0.054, 1.19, 0.96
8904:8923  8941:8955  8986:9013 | 0.082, 1.23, 1.08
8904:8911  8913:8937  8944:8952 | -0.041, 1.16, 1.11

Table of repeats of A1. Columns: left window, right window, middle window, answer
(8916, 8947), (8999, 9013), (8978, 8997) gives -0.6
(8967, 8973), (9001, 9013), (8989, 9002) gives -0.8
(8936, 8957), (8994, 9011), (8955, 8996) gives 1.7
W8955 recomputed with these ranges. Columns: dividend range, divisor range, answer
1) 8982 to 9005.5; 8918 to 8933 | 0.94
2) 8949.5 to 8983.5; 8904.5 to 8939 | 0.85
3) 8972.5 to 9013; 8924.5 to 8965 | 1.05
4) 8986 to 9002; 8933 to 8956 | 1.04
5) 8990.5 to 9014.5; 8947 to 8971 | 1.12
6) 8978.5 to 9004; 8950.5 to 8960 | 1.15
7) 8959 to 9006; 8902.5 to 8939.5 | 0.90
